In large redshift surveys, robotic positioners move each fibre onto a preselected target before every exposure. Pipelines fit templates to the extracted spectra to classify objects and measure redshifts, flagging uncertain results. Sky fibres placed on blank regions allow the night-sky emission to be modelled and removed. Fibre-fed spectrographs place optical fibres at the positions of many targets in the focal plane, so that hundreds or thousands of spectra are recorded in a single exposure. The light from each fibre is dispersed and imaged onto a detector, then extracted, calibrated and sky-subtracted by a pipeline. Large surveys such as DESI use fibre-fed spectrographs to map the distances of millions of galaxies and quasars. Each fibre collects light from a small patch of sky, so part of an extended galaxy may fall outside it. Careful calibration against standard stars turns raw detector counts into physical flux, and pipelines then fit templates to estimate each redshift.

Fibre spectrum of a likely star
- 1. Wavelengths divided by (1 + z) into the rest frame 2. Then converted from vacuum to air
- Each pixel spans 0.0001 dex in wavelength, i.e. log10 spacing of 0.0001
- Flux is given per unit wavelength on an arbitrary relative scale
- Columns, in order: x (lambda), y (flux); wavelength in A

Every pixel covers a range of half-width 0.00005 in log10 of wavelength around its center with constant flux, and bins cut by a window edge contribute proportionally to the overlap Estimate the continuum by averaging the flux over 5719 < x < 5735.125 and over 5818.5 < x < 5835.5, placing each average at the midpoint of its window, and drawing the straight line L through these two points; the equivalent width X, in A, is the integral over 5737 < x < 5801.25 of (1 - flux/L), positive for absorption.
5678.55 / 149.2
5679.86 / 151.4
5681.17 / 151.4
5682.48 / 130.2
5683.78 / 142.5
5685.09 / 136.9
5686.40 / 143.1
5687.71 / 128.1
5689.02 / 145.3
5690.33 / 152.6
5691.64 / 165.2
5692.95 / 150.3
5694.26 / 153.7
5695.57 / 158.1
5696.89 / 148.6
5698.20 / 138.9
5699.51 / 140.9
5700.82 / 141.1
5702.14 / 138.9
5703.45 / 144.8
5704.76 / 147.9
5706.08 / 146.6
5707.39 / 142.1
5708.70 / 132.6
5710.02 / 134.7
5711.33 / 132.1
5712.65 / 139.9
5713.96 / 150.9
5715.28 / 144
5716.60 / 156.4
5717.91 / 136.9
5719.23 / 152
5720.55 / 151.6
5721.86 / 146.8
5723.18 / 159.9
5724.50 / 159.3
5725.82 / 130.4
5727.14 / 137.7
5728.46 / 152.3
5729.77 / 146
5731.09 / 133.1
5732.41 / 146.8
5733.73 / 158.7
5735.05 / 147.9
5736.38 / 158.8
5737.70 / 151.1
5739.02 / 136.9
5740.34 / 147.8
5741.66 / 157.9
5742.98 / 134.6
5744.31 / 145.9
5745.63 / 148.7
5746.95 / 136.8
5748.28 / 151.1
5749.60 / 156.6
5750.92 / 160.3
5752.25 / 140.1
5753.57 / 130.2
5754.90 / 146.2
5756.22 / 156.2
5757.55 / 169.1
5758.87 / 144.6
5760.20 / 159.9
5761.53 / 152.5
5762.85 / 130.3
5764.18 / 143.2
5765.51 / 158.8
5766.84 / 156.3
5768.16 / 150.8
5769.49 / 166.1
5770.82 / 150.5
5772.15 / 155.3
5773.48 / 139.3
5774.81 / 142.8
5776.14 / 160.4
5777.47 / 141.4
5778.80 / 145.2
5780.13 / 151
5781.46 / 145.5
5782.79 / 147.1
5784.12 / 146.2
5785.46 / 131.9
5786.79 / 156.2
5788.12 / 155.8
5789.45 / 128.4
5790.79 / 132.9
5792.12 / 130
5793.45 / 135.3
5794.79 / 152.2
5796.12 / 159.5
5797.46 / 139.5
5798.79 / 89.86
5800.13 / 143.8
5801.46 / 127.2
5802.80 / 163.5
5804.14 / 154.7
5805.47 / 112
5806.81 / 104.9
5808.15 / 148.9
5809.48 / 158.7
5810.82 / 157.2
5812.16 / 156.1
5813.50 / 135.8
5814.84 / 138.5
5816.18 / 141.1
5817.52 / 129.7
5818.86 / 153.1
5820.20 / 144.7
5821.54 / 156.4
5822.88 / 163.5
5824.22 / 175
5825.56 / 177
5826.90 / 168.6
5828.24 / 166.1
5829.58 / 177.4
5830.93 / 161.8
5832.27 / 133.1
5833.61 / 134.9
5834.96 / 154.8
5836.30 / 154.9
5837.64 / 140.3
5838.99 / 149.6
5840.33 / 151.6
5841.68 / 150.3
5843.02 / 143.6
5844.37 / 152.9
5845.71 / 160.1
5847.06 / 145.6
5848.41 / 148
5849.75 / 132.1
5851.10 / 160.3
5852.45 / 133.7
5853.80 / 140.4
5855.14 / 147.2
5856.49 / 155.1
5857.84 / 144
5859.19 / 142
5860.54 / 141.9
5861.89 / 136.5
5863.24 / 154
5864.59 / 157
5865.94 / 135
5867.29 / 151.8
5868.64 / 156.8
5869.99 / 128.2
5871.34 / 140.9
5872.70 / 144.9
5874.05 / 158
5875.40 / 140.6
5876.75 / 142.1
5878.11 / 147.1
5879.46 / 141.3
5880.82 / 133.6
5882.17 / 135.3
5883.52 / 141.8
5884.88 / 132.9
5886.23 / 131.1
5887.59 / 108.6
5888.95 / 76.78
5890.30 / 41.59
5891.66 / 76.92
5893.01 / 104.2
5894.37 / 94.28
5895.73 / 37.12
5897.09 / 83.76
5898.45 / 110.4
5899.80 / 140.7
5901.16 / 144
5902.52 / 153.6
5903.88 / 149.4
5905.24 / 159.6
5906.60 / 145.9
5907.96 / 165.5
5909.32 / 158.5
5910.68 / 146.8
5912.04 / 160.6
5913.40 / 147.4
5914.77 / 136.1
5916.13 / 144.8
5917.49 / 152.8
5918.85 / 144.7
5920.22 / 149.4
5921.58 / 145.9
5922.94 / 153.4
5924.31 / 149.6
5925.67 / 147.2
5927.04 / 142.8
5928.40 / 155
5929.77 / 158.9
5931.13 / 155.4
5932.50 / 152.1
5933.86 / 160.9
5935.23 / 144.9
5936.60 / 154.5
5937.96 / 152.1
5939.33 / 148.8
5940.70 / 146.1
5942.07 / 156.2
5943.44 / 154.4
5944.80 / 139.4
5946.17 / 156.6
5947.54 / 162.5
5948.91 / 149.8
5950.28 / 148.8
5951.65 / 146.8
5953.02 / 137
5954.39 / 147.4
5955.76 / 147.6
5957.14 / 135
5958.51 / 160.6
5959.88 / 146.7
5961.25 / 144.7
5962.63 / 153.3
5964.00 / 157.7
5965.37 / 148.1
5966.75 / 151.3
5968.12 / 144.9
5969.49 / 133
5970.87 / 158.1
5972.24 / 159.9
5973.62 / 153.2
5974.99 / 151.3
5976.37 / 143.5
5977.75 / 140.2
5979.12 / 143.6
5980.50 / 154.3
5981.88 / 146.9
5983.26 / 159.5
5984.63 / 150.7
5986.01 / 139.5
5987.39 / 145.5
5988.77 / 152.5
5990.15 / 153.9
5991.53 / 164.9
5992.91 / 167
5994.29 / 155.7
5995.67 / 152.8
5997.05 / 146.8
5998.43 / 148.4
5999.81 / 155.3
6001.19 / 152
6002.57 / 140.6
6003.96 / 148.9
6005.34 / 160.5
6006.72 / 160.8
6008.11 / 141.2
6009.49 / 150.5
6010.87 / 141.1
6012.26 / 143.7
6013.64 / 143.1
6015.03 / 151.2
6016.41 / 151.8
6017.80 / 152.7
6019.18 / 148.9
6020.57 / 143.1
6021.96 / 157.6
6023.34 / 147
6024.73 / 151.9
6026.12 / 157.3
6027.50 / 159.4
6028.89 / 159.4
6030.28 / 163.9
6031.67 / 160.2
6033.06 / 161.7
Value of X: 2.75 A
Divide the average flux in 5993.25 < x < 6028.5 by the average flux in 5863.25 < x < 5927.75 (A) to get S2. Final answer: 1.1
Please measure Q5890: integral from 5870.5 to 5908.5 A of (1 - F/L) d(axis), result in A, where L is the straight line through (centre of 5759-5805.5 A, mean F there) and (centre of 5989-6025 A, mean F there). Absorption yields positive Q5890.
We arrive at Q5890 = 6.08 A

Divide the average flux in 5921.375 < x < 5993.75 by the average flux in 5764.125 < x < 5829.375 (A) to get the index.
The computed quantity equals 1.02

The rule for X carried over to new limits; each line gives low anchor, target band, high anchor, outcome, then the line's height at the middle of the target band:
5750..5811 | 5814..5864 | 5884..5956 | -2.88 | 142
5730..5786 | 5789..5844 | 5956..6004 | 0.93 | 149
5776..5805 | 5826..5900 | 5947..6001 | 4.72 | 145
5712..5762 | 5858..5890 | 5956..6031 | 2.68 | 150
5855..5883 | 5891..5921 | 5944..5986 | 2.87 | 146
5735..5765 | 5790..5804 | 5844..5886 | 0.82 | 147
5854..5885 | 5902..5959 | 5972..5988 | -1.55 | 147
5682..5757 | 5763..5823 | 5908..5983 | 1.19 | 147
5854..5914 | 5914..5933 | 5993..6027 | -1.47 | 138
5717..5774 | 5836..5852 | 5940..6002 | 0.07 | 149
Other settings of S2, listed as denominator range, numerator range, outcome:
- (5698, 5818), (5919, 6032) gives 1.04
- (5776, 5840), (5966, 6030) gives 1.03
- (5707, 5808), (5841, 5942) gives 0.96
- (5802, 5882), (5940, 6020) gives 1.01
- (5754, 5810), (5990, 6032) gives 1.05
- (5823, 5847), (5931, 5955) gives 0.97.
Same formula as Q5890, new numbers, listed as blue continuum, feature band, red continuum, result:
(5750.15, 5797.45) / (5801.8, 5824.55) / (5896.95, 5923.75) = 0.2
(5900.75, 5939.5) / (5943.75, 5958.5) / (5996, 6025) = 0.3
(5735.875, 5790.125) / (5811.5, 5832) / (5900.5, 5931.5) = -0.9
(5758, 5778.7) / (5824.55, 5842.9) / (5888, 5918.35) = -2.4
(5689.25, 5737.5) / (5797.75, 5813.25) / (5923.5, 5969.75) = 1.1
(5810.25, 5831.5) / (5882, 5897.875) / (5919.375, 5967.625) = 5.9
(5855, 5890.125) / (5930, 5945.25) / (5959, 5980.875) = -0.7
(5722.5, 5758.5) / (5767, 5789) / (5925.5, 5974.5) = -0.1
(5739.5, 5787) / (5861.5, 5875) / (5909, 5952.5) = 0.3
